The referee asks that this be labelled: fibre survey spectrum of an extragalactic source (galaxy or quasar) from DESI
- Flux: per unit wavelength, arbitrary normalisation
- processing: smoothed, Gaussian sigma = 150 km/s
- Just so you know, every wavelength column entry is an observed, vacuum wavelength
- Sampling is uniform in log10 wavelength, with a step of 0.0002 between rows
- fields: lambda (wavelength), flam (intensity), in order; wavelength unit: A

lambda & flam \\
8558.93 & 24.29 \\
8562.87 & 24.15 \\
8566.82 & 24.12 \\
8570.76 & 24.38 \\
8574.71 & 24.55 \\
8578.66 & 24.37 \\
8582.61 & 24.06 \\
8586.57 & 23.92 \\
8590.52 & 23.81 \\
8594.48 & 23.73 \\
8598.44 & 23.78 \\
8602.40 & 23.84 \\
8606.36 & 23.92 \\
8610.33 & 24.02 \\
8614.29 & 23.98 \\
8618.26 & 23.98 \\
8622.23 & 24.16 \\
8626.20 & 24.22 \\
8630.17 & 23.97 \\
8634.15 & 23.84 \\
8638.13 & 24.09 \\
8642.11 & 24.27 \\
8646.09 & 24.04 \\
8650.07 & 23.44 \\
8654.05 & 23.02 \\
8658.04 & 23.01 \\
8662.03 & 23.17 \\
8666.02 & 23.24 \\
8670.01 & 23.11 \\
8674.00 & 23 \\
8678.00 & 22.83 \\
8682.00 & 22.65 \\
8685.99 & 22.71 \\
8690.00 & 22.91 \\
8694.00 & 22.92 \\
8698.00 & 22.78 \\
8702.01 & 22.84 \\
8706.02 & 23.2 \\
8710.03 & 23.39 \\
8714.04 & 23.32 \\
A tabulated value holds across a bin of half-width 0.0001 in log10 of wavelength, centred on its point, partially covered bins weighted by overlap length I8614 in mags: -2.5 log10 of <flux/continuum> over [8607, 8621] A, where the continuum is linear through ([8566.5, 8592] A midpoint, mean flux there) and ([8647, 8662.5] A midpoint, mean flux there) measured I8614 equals -0.01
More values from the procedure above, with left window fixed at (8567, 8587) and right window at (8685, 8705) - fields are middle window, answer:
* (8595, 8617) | 0.001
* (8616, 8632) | -0.017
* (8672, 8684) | 0.010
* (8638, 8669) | -0.007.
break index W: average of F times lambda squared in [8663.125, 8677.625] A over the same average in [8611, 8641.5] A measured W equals 0.97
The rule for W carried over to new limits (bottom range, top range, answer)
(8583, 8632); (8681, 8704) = 0.97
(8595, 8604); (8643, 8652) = 1.01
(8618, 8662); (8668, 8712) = 0.98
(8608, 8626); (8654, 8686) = 0.97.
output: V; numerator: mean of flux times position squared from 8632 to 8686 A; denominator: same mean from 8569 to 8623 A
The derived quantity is 1.0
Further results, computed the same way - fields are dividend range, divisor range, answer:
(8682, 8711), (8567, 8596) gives 0.98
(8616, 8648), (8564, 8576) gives 1.00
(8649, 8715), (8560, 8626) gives 0.98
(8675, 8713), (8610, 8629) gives 0.97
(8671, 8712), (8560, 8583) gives 0.97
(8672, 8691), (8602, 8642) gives 0.96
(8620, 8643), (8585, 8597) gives 1.02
